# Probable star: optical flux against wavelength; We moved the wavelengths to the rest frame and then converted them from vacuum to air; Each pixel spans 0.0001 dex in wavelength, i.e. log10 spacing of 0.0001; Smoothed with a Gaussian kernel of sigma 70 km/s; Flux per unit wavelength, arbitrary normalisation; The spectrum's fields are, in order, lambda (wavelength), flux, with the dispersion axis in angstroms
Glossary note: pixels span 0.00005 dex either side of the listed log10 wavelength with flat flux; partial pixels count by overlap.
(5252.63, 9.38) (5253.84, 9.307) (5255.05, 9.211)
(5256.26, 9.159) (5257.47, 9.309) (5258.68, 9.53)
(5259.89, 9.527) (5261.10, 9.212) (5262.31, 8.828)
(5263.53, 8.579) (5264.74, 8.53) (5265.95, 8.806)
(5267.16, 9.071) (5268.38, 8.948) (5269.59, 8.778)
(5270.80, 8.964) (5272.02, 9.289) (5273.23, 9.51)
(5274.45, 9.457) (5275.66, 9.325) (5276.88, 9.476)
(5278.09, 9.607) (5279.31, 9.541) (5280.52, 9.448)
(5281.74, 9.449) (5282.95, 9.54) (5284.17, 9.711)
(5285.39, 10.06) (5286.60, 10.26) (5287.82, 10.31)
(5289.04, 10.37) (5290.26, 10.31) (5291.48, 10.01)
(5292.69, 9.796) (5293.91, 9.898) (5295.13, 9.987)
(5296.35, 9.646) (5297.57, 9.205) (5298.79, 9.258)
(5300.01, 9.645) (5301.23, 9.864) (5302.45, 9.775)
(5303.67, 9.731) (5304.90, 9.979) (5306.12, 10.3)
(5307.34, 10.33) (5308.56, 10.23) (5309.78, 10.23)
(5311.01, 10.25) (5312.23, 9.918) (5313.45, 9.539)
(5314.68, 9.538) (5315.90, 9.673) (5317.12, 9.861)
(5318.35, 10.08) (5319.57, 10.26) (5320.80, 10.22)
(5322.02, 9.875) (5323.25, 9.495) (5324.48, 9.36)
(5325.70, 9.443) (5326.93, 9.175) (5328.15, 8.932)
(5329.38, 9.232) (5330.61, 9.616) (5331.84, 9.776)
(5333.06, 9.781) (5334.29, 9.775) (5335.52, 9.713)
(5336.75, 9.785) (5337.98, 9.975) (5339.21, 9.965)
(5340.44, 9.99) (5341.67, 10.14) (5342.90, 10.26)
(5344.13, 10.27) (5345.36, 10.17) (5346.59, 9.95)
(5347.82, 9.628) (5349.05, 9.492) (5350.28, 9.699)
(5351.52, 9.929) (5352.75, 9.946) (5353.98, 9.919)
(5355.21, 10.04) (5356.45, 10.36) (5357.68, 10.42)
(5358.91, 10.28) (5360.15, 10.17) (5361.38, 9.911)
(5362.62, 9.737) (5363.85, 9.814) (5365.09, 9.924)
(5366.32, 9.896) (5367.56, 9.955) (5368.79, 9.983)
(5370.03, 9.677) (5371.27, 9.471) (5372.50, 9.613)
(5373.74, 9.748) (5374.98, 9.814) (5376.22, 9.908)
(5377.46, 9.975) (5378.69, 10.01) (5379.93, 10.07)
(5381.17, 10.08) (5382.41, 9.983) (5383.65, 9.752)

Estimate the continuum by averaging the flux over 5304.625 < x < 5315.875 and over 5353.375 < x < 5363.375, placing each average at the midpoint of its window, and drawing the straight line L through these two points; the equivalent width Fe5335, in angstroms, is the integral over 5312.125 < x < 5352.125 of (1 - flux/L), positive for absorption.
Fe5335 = 1.1 angstroms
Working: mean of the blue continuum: 10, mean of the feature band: 9.77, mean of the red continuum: 10.1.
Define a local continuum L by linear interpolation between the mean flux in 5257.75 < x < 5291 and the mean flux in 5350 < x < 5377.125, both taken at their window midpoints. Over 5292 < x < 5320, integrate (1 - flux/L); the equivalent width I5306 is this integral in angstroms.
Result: -0.8 angstroms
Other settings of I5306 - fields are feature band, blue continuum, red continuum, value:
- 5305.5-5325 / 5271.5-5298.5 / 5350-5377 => -0.3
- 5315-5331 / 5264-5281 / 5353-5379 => -0.1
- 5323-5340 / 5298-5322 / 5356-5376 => 0.6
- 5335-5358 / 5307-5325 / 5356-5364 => 0.2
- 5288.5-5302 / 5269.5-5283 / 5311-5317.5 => -0.3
